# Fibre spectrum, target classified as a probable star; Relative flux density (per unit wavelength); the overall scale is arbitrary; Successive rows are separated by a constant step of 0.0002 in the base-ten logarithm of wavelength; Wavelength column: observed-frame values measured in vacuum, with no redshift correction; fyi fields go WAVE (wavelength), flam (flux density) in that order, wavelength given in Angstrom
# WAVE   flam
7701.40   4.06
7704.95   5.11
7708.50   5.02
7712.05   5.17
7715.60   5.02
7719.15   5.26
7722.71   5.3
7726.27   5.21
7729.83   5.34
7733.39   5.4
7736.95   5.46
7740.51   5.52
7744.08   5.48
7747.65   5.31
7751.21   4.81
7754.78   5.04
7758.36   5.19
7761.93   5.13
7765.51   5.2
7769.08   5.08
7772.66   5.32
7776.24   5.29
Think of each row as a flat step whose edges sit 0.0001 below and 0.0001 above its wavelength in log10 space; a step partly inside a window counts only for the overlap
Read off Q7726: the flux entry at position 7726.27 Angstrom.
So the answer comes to 5.21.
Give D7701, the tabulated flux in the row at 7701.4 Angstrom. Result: 4.06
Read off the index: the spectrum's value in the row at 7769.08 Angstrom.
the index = 5.08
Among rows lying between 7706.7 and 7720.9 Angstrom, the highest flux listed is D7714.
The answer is 5.26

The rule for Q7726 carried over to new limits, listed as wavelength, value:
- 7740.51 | 5.52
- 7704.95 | 5.11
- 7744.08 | 5.48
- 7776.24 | 5.29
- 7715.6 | 5.02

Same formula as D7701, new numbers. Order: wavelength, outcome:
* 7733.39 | 5.4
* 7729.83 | 5.34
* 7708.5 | 5.02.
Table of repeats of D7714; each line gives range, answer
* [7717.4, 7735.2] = 5.4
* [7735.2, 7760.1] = 5.52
